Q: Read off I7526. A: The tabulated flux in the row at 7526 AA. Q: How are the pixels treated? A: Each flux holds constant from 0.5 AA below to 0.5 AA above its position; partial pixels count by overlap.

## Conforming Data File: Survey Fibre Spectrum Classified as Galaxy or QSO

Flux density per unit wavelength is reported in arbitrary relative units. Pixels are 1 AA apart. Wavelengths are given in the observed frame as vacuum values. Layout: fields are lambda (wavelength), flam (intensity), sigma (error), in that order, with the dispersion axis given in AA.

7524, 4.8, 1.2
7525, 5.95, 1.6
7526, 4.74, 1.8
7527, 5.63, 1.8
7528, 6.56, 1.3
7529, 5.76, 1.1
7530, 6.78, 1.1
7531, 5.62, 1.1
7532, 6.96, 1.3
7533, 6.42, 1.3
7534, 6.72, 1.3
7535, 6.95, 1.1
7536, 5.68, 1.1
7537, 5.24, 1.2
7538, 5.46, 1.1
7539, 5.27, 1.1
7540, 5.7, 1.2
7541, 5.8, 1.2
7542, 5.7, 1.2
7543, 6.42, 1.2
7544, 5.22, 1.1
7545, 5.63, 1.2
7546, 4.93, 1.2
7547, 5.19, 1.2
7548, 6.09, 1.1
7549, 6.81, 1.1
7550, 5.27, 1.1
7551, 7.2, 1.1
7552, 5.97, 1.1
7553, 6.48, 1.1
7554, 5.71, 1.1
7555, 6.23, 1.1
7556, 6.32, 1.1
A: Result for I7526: 4.74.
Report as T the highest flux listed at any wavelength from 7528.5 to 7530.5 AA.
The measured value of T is 6.78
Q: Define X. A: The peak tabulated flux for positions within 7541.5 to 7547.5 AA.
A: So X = 6.42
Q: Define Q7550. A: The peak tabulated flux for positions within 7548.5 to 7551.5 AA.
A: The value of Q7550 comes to 7.2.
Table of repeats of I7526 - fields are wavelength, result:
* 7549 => 6.81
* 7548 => 6.09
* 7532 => 6.96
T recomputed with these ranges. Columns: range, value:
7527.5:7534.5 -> 6.96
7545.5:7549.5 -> 6.81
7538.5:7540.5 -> 5.7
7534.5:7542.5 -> 6.95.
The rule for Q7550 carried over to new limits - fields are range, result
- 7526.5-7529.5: 6.56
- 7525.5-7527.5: 5.63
